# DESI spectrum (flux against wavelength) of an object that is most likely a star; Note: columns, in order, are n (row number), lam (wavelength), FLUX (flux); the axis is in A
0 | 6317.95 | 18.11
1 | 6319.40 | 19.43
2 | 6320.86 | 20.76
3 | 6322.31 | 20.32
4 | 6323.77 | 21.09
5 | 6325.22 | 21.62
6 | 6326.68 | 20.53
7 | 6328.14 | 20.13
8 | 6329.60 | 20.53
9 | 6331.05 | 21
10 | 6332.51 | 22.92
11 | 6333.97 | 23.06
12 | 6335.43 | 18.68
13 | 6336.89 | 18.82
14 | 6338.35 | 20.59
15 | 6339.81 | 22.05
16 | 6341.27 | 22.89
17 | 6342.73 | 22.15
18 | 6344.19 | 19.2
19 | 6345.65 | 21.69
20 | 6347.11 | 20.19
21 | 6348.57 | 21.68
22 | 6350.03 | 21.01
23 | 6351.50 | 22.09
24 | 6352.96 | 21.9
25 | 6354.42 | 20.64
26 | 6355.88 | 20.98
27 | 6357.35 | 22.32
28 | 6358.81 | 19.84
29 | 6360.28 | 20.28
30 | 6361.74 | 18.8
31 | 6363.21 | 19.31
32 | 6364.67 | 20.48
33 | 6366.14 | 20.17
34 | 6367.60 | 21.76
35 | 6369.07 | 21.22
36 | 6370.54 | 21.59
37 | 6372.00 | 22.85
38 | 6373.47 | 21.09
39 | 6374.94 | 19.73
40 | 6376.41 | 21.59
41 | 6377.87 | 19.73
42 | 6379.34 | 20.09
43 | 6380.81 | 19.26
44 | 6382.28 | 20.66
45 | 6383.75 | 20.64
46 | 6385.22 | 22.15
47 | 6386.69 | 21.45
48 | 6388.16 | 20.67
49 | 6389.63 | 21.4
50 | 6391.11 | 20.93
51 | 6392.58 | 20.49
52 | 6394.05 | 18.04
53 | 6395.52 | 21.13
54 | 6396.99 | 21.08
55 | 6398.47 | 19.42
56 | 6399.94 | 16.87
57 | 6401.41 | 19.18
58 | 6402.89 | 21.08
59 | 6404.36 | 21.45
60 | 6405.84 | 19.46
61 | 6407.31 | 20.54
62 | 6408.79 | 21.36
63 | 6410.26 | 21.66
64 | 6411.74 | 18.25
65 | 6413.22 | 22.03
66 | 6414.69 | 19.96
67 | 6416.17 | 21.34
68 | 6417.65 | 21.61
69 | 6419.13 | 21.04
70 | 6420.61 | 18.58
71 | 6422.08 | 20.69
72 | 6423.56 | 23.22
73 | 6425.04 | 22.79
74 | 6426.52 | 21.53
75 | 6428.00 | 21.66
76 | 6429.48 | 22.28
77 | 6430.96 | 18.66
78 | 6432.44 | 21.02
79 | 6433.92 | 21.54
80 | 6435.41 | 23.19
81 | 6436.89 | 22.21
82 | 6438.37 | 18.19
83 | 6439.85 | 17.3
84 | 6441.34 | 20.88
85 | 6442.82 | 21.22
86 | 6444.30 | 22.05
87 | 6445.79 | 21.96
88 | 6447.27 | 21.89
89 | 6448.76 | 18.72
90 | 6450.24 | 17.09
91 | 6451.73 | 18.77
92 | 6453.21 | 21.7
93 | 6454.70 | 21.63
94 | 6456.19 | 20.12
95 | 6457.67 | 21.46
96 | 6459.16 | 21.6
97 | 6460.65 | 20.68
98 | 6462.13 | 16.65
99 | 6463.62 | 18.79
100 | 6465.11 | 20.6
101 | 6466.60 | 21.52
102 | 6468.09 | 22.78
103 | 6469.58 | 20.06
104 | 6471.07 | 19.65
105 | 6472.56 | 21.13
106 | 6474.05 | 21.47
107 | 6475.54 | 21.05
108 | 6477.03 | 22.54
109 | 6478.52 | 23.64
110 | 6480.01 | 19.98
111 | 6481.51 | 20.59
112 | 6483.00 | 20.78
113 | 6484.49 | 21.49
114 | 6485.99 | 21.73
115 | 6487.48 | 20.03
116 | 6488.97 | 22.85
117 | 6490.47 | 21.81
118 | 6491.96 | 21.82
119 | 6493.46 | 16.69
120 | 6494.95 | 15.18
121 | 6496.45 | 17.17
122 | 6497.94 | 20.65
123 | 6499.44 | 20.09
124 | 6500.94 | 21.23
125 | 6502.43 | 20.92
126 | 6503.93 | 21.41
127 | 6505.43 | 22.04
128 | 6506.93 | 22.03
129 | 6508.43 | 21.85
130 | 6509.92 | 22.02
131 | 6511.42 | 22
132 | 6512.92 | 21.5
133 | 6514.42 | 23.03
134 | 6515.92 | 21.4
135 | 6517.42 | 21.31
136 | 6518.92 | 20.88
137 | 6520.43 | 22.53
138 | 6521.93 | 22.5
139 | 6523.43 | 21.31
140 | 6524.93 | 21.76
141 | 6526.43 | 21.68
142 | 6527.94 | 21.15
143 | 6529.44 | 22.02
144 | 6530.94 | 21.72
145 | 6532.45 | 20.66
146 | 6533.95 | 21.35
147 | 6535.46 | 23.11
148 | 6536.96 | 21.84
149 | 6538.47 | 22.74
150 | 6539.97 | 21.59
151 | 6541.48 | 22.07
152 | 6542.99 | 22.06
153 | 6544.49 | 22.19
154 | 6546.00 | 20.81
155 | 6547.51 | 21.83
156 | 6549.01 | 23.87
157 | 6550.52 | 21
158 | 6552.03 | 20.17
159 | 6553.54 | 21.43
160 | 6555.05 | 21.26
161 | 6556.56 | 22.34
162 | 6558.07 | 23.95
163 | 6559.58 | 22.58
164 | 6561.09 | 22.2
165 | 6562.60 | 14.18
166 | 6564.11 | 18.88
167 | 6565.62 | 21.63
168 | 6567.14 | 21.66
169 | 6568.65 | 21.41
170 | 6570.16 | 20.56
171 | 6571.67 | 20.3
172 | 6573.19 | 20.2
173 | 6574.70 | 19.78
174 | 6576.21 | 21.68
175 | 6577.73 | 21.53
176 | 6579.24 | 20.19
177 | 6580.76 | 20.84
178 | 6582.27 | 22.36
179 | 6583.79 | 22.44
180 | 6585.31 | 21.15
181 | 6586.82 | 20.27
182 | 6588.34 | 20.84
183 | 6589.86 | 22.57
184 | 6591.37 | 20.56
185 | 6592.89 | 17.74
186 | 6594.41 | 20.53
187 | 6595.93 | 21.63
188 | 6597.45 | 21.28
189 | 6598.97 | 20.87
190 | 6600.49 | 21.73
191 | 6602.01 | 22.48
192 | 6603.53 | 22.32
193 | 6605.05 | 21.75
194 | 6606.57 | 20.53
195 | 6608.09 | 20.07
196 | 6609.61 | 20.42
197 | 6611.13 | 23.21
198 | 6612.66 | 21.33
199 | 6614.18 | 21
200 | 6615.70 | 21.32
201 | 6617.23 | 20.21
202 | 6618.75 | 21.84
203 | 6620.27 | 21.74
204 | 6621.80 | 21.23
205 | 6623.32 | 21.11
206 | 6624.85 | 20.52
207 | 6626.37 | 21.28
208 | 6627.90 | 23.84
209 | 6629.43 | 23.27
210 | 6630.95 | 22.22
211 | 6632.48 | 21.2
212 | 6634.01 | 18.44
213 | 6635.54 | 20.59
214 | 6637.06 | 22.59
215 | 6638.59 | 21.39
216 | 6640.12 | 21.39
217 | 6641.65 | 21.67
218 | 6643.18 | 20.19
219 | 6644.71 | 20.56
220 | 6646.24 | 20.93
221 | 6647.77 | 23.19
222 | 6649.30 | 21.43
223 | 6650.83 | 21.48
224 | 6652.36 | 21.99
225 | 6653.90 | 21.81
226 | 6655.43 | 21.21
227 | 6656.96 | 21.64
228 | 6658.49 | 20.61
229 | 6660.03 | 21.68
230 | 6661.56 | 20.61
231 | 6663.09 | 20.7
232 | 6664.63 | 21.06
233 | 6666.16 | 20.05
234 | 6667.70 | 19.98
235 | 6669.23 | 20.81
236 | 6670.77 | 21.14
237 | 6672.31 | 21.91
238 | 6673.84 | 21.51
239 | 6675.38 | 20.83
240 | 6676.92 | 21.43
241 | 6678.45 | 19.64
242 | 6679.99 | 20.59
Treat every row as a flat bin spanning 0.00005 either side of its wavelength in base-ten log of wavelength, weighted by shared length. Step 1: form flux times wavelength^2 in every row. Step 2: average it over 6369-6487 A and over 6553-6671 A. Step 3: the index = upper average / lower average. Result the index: 1.08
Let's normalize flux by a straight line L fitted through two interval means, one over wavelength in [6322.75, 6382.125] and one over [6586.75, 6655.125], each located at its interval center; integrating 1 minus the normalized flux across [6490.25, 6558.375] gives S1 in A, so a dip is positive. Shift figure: -0.7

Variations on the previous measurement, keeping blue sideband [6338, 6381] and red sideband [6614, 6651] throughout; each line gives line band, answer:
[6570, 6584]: 0.2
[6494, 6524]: 0.2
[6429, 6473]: 1.2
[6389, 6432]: 0.8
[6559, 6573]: 0.6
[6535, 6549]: -0.6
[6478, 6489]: -0.1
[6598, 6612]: -0.1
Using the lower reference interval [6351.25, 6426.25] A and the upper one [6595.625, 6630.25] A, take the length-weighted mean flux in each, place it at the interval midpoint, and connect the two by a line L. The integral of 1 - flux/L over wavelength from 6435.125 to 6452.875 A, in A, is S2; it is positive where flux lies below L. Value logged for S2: 0.5 A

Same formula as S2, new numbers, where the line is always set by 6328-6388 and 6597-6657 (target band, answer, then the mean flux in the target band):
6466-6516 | 0.41 A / 21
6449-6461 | 0.45 A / 20.3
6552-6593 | 0.73 A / 20.9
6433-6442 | 0.22 A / 20.5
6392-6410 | 0.81 A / 20.1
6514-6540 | -0.69 A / 21.8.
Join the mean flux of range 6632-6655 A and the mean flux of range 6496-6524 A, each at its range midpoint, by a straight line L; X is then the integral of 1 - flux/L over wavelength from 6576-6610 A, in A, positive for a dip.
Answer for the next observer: 0.3 A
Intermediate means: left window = 21.4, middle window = 21.1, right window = 21.3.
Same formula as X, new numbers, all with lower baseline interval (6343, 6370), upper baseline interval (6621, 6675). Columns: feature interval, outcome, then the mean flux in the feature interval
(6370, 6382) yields 0.1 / 20.7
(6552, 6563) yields -0.1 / 21.3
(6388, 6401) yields 0.6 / 20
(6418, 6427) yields -0.2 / 21.3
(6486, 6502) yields 0.9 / 19.9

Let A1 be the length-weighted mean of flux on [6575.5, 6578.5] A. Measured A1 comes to 21.6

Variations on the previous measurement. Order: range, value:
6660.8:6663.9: 20.6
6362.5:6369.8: 20.6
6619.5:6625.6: 21.1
